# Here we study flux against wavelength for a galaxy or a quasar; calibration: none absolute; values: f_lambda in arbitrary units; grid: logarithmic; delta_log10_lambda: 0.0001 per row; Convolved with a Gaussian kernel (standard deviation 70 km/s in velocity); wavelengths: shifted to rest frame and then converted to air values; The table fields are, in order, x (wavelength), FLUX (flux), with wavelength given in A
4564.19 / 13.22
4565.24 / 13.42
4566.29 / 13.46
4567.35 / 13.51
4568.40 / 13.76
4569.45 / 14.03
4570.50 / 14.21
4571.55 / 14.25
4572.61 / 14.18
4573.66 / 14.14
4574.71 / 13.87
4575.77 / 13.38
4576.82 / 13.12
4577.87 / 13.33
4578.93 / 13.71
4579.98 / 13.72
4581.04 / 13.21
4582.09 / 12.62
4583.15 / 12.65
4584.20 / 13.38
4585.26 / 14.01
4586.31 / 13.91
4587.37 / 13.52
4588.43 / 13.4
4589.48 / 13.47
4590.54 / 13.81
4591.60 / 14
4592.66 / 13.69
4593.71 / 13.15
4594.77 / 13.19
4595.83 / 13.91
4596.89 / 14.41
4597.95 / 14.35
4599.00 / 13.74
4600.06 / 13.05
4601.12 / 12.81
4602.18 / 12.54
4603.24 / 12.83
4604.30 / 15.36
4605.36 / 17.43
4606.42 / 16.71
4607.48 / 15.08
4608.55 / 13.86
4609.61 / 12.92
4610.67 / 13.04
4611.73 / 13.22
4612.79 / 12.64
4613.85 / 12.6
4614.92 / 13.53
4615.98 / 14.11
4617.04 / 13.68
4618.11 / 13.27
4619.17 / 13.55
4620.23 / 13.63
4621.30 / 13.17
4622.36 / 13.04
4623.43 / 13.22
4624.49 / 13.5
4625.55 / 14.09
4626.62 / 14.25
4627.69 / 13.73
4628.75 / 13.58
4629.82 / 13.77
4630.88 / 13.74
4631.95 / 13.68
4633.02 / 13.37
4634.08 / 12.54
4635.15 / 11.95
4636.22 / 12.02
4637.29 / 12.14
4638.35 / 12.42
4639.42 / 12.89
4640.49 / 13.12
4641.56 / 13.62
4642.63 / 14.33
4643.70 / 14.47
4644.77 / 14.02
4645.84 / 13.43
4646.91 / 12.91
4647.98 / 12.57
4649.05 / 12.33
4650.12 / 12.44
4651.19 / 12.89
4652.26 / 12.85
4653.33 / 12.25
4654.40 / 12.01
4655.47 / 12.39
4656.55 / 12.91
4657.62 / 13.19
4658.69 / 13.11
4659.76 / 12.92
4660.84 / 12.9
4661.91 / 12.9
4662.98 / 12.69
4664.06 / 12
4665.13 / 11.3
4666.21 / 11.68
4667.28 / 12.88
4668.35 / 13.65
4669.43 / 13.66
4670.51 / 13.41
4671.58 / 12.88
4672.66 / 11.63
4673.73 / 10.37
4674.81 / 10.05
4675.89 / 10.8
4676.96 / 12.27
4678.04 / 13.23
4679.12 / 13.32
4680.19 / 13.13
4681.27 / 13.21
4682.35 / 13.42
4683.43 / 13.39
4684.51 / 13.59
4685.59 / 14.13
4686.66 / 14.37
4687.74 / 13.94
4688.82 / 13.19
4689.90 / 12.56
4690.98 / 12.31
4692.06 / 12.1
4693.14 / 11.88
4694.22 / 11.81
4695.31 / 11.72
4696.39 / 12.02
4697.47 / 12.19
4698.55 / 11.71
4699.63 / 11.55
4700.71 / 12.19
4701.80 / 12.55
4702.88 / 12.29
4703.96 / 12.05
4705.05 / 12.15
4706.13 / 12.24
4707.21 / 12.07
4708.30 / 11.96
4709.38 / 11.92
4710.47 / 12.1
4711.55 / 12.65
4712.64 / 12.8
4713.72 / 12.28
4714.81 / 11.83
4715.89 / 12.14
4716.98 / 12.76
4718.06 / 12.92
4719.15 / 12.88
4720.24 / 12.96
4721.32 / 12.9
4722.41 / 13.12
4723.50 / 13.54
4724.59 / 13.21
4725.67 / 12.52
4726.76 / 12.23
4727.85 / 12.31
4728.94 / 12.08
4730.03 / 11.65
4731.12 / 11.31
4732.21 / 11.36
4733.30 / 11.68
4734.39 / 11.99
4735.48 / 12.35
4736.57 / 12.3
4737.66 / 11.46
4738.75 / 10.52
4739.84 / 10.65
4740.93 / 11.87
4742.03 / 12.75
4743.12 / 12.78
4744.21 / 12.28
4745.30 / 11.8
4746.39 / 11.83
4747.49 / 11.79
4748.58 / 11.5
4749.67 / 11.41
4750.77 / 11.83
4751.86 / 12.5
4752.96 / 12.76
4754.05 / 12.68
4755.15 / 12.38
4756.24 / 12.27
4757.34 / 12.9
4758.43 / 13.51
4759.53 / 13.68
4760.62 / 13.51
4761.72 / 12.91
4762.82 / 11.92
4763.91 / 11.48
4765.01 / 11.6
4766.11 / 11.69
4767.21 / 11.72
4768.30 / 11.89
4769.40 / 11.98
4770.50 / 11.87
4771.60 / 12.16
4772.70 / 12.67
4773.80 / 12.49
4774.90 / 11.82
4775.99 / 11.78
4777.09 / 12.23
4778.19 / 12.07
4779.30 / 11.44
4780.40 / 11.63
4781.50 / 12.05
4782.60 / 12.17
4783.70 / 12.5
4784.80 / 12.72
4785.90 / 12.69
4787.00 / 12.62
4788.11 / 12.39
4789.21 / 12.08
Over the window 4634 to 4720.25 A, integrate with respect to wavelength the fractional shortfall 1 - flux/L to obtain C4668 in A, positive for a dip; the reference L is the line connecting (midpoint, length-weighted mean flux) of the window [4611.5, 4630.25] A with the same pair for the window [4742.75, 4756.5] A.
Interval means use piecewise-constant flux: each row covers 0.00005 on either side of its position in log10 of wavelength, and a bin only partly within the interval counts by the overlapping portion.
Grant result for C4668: 2.0 A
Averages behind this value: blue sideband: 13.5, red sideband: 12.1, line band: 12.6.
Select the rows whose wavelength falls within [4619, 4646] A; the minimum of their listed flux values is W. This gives 11.95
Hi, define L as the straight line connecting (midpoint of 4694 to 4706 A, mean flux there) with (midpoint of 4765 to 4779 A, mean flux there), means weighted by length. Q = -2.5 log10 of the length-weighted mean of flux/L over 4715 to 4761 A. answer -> -0.03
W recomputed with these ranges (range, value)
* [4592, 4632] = 12.54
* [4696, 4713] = 11.55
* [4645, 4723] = 10.05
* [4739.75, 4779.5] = 10.65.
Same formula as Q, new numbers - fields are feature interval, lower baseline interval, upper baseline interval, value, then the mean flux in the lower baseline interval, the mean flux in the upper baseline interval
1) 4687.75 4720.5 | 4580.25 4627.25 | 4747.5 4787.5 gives 0.04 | 13.7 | 12.2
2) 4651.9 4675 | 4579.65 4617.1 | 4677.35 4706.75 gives 0.04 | 13.7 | 12.7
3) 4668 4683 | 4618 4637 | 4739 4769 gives 0.03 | 13.3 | 12.2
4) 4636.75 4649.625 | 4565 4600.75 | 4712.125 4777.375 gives -0.01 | 13.6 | 12.2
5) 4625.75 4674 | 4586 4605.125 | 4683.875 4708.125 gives 0.01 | 13.7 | 12.5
